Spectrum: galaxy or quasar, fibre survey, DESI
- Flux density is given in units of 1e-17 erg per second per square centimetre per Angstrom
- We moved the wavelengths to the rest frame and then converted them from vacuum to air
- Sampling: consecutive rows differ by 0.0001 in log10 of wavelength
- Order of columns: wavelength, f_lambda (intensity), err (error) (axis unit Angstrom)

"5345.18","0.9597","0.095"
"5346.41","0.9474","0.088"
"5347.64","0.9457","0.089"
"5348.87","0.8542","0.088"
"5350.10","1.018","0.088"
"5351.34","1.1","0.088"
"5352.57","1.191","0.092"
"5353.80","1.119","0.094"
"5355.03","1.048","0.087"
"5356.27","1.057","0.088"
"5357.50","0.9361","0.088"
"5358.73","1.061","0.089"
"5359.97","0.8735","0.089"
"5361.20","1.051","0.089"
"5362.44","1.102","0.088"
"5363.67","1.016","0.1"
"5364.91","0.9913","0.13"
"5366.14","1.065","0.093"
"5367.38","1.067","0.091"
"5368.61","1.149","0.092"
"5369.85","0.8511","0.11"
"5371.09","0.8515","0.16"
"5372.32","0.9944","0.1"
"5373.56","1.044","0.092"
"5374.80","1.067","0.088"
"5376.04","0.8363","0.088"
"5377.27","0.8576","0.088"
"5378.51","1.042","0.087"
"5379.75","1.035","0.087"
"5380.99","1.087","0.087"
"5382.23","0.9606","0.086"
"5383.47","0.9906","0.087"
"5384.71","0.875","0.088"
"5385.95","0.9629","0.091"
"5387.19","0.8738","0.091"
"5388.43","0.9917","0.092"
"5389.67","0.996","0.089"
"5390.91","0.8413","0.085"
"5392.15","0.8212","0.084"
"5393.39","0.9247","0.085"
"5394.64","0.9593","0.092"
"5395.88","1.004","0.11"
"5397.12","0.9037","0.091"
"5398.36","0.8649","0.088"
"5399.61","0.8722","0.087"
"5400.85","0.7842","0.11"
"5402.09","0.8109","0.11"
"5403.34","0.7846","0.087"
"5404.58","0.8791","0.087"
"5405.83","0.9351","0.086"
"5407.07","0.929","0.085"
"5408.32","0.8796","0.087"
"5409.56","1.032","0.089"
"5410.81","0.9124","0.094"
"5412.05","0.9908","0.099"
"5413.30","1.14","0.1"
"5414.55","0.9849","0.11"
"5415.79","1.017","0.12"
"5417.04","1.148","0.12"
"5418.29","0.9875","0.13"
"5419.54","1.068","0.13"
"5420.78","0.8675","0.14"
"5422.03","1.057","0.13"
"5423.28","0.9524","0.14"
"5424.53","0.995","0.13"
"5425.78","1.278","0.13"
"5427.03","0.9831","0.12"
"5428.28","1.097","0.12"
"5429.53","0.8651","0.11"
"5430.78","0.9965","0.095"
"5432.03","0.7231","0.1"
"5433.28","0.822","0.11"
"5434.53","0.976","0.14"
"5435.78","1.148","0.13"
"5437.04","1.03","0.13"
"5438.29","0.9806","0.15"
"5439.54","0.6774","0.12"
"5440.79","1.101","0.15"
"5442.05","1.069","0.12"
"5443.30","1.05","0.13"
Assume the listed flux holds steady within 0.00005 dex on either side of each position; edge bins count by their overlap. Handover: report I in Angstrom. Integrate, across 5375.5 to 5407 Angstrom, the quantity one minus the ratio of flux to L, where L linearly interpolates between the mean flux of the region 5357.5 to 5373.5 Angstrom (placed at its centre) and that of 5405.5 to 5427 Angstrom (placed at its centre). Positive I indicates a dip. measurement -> 2.86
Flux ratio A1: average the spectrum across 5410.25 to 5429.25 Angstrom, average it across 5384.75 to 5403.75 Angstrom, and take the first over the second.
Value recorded 1.15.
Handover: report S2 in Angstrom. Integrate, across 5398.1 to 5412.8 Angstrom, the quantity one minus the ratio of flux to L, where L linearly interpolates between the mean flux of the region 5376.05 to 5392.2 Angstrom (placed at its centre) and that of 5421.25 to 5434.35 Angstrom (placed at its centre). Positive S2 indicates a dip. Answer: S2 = 1.07 Angstrom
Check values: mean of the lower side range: 0.949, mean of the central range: 0.892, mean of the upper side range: 0.975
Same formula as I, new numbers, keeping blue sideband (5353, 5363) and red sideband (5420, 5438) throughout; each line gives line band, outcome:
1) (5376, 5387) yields 0.6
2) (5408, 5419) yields -0.2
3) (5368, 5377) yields 0.5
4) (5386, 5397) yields 0.9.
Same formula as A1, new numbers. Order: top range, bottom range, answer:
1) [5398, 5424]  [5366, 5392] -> 0.98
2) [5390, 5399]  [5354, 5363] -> 0.89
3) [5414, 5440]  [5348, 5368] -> 0.95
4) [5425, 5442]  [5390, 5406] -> 1.12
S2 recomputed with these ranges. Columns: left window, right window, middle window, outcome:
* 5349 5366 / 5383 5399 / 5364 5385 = -0.2 Angstrom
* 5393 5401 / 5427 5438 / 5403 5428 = -1.6 Angstrom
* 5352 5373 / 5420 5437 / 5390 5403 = 1.6 Angstrom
